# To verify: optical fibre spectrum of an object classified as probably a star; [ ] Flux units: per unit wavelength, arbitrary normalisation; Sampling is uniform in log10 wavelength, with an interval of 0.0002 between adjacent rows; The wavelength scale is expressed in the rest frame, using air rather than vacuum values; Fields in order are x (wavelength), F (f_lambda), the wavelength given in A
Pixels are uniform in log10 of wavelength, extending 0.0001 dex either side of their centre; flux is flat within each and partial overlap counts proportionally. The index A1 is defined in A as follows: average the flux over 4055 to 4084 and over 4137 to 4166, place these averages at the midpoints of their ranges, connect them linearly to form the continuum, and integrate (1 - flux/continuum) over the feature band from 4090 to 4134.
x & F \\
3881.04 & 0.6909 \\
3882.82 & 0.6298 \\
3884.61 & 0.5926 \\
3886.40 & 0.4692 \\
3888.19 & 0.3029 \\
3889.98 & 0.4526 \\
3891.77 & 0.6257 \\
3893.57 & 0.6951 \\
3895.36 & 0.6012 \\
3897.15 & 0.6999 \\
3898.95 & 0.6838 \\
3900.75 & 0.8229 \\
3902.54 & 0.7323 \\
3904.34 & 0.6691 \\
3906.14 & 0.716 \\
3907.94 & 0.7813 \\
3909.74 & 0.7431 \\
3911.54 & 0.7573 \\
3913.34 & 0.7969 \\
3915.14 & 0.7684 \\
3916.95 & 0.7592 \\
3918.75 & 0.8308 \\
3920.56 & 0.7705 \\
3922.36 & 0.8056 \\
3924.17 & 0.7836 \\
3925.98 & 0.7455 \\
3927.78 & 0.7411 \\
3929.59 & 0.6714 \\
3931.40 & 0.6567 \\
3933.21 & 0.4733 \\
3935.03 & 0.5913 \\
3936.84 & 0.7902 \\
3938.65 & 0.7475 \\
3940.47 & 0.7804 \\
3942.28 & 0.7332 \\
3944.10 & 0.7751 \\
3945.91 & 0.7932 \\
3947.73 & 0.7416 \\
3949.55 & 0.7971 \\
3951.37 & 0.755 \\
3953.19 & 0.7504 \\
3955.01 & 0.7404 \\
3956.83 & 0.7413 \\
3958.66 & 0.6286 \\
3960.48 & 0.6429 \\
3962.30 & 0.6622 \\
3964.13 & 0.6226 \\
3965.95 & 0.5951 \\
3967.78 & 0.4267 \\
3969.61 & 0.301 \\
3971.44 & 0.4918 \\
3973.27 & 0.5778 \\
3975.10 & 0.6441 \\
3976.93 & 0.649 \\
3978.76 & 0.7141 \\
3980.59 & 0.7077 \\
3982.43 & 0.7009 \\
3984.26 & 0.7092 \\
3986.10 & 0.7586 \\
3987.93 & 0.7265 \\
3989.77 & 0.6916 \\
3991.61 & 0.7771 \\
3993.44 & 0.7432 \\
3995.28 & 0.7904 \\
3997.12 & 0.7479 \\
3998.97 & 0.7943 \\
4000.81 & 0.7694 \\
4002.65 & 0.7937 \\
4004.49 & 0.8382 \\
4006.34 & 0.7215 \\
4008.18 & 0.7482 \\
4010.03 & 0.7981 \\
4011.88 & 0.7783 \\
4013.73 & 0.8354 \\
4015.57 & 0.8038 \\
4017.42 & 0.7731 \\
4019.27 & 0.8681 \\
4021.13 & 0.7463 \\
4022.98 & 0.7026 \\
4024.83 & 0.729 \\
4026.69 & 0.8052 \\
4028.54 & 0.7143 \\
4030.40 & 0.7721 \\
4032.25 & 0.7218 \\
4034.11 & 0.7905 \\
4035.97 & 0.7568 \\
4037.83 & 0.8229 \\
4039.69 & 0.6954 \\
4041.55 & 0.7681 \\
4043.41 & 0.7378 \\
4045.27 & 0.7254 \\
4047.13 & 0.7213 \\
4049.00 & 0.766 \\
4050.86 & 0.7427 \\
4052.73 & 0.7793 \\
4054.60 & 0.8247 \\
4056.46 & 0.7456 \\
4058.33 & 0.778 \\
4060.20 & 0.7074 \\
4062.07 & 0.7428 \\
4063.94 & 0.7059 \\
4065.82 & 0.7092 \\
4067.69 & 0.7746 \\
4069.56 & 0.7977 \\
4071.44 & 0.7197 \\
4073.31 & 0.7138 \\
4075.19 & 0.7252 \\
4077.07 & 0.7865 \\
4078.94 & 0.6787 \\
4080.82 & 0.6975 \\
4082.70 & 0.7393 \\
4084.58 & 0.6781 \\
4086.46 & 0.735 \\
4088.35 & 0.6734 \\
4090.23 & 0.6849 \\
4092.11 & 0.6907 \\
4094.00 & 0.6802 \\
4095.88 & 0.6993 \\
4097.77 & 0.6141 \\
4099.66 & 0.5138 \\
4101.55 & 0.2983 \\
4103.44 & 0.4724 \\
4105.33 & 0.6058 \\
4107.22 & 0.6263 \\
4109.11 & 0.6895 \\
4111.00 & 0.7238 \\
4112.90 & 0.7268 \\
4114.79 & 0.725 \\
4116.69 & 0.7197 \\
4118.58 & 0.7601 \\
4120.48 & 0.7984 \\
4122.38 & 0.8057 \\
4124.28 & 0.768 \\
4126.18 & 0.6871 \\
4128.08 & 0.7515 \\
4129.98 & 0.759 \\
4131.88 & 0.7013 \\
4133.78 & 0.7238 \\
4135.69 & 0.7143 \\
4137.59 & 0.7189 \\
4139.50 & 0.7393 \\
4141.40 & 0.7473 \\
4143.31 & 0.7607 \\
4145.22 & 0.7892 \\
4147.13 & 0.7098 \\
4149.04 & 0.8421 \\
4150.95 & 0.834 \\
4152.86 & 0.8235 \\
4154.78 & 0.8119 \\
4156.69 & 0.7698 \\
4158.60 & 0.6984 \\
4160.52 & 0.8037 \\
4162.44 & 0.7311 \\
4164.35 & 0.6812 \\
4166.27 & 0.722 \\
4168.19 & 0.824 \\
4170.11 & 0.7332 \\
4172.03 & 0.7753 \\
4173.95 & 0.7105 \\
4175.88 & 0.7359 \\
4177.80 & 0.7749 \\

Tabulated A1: 4.41 A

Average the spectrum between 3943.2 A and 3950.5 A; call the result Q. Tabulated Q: 0.777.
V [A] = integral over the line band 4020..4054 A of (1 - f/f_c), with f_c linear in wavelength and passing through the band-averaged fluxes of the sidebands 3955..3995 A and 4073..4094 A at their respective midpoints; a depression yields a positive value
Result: -3.44 A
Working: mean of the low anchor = 0.648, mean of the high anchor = 0.708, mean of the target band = 0.751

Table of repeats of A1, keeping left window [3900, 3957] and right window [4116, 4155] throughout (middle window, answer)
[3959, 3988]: 5.0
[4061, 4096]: 1.7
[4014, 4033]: -0.4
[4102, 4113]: 2.0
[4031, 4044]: -0.1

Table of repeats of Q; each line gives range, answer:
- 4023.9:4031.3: 0.755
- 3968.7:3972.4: 0.398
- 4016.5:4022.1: 0.794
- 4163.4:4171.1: 0.74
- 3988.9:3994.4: 0.739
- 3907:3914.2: 0.769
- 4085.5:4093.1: 0.695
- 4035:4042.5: 0.761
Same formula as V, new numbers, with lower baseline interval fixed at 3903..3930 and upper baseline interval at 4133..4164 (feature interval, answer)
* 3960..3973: 3.9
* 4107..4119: 0.8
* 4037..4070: 0.4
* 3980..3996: 0.5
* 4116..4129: 0.1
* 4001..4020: -0.9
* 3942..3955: -0.1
